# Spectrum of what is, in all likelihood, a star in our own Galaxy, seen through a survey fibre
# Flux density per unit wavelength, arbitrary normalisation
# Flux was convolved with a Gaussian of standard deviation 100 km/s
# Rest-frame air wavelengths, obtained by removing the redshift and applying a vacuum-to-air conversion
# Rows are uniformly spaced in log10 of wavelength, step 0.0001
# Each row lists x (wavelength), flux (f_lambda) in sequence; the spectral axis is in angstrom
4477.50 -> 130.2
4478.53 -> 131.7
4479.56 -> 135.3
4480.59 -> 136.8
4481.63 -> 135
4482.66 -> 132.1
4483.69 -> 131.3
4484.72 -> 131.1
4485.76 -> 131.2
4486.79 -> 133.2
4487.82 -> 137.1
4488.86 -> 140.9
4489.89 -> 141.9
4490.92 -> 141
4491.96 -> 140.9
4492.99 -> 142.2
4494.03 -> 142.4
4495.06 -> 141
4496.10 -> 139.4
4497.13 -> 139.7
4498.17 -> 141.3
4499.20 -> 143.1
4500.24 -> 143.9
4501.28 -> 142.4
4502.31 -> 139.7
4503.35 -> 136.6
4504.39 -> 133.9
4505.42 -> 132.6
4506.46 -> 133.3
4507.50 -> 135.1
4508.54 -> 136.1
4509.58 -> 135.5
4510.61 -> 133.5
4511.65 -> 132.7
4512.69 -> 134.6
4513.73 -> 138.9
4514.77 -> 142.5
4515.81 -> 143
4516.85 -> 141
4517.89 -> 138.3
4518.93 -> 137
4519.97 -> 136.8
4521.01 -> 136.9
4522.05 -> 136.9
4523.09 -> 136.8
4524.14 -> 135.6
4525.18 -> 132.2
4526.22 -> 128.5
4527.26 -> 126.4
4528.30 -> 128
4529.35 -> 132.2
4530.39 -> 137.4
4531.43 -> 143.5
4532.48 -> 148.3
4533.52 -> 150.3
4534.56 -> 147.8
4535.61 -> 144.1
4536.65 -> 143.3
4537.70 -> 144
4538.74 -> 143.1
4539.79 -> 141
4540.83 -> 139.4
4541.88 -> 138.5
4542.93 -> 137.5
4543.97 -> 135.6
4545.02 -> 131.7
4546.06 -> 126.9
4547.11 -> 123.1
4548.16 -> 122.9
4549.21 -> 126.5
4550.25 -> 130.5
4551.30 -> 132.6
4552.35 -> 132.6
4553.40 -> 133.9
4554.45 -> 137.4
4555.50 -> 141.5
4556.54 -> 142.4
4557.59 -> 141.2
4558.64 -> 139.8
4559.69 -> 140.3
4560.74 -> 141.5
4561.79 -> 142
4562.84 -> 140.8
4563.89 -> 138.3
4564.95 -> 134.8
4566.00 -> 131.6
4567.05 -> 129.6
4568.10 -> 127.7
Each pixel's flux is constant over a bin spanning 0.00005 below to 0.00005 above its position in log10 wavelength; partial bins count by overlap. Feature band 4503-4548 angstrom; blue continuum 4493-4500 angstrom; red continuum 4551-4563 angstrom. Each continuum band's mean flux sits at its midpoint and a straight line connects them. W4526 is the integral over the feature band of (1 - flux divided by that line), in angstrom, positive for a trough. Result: 1.1 angstrom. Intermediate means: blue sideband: 141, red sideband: 139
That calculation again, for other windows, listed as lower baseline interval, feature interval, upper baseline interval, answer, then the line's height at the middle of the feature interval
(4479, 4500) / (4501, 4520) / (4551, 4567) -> 0.1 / 138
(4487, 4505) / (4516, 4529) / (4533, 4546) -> 0.6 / 141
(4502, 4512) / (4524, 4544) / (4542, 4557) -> -0.8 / 133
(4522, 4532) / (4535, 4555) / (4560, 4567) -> 0.1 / 136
